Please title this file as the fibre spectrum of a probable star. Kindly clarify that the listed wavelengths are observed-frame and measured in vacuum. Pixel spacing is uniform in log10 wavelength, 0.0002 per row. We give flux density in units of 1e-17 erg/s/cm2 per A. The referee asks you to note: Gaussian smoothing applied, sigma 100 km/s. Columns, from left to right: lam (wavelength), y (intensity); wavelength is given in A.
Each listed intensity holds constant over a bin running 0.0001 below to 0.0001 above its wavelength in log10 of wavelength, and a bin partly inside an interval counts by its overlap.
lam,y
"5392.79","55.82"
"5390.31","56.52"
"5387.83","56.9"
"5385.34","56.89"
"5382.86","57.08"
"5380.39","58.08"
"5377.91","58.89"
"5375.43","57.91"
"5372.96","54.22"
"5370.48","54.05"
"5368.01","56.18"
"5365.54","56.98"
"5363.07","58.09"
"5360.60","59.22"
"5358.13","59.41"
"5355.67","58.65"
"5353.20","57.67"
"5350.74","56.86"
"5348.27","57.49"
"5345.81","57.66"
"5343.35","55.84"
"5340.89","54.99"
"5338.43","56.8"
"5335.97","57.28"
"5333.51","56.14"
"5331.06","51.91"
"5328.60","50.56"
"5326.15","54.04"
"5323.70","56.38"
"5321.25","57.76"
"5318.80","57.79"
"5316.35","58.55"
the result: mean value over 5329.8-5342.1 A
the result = 55.4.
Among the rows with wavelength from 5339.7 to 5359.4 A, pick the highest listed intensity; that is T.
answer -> 59.41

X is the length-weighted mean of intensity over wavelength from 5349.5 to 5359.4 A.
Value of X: 58.1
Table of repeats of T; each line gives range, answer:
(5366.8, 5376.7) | 57.91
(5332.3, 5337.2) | 57.28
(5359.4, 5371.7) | 59.22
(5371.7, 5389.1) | 58.89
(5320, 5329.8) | 57.76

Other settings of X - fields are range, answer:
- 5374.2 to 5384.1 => 58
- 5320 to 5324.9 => 57.1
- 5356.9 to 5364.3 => 58.9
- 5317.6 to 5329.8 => 55.3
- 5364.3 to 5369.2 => 56.6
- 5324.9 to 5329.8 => 52.4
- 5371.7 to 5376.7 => 56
